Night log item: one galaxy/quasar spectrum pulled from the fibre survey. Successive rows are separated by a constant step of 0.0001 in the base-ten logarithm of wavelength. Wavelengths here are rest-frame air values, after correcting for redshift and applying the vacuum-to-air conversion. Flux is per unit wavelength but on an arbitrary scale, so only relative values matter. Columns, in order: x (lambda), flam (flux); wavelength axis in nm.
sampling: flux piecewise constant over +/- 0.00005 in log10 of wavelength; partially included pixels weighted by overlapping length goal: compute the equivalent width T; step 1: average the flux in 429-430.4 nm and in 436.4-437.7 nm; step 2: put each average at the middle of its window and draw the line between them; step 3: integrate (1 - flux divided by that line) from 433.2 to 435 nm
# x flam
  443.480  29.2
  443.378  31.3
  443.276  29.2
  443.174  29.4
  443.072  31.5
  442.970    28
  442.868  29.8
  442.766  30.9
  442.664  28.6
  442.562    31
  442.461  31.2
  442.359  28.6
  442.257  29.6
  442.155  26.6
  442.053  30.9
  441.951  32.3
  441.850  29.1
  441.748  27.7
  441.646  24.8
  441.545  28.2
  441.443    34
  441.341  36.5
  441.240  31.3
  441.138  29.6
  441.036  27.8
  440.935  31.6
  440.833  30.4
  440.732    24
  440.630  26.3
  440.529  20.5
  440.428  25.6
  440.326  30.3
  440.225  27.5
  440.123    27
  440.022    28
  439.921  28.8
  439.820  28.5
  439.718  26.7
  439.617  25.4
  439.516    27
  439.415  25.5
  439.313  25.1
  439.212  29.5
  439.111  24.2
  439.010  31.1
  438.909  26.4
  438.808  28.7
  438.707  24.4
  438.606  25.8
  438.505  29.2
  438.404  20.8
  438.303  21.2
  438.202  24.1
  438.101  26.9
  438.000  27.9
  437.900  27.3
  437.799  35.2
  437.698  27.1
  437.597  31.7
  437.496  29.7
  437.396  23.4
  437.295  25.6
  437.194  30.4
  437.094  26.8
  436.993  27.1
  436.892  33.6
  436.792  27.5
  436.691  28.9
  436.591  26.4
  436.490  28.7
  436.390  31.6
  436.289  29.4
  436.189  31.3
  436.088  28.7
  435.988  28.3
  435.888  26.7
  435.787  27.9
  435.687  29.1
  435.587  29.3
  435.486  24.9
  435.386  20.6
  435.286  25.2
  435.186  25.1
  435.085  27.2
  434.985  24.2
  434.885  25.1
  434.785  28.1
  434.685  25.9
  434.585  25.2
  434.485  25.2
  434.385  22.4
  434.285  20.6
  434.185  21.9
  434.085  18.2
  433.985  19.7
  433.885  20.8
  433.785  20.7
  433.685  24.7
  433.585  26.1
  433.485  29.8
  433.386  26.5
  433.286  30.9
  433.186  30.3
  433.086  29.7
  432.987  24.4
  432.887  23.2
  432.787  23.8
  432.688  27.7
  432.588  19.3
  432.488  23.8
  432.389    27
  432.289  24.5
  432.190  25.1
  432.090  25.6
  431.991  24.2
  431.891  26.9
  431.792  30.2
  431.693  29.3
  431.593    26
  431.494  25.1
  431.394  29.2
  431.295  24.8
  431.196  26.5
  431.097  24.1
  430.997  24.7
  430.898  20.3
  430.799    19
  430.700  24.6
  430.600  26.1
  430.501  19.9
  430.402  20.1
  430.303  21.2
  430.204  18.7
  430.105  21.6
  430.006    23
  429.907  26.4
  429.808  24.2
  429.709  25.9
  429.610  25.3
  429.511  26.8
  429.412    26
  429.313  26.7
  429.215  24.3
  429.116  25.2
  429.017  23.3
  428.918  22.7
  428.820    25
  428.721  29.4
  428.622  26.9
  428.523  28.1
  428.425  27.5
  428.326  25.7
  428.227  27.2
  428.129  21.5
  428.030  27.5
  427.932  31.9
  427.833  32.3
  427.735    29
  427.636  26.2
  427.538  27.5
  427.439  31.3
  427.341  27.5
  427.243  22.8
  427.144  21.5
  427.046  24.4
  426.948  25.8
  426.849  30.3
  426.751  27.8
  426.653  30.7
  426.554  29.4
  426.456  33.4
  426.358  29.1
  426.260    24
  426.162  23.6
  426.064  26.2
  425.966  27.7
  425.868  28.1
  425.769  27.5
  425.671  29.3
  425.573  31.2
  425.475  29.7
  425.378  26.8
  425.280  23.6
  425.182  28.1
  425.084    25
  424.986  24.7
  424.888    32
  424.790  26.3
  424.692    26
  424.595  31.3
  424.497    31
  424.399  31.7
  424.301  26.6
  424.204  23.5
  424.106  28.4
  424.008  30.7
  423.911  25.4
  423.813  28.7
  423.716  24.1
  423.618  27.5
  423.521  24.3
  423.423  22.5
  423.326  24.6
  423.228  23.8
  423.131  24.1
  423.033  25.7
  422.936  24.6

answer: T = 0.15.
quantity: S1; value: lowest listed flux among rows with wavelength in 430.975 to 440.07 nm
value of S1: 18.2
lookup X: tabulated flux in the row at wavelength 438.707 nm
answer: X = 24.4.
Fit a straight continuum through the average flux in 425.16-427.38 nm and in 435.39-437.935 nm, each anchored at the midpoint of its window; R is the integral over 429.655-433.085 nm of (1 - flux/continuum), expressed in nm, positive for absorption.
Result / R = 0.433 nm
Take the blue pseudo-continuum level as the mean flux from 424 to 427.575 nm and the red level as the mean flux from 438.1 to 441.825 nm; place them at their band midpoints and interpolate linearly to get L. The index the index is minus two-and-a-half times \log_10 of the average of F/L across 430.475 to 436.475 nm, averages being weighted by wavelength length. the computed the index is 0.08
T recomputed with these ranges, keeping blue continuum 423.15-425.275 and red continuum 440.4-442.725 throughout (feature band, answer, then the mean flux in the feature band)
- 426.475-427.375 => 0.01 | 26.9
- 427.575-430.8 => 0.26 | 25.2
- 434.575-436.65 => 0.08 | 27.1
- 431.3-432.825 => 0.11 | 25.8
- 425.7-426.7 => -0.03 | 28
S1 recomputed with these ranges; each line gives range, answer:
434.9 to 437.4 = 20.6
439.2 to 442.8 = 20.5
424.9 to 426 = 23.6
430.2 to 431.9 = 18.7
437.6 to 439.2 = 20.8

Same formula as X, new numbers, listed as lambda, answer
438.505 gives 29.2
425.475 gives 29.7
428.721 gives 29.4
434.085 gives 18.2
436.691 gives 28.9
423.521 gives 24.3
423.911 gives 25.4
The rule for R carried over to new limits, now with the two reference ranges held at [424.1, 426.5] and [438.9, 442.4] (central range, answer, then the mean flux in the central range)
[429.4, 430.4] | 0.15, 23.6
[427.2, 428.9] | 0.03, 27.4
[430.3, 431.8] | 0.19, 24.4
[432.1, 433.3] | 0.10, 25.6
